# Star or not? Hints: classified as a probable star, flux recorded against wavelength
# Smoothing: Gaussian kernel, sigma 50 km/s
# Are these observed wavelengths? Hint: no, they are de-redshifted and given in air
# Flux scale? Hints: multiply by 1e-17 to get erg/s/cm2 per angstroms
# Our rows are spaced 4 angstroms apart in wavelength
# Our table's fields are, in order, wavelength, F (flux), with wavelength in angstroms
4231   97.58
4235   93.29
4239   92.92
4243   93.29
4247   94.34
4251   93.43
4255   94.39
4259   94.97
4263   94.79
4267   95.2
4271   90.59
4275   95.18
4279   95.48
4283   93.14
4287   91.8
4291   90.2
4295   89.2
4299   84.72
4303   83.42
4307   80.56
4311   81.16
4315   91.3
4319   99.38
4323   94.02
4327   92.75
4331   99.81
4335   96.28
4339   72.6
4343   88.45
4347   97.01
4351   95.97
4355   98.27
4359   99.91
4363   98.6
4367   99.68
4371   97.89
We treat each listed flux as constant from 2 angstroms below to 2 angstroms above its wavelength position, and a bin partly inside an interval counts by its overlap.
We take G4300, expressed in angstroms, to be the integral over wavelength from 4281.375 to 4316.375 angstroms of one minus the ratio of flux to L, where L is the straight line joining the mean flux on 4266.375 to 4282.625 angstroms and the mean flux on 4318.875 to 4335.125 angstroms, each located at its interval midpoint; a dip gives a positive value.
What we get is 2.9 angstroms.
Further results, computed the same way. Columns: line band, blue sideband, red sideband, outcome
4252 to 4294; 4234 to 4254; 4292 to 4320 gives -1.4 angstroms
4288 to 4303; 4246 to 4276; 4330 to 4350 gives 0.8 angstroms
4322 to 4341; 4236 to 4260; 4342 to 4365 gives 1.0 angstroms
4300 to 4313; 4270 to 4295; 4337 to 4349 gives 1.2 angstroms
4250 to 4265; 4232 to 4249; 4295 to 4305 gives -0.5 angstroms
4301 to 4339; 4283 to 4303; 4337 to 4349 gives -1.2 angstroms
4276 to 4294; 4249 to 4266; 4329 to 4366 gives 0.3 angstroms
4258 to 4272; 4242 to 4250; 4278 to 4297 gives -0.2 angstroms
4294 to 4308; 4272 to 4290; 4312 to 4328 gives 1.4 angstroms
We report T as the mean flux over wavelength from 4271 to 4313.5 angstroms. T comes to 88.6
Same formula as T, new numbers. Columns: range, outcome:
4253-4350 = 91.2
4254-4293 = 93.6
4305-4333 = 91.3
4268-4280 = 93.7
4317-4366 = 94.5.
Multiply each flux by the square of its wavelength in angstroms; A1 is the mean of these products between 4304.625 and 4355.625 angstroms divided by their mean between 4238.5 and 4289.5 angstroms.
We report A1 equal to 1.00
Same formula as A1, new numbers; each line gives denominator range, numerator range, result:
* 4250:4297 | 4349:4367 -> 1.10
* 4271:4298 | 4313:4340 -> 1.03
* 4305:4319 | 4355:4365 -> 1.17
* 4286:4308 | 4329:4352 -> 1.08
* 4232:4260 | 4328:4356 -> 1.03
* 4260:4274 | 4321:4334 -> 1.05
